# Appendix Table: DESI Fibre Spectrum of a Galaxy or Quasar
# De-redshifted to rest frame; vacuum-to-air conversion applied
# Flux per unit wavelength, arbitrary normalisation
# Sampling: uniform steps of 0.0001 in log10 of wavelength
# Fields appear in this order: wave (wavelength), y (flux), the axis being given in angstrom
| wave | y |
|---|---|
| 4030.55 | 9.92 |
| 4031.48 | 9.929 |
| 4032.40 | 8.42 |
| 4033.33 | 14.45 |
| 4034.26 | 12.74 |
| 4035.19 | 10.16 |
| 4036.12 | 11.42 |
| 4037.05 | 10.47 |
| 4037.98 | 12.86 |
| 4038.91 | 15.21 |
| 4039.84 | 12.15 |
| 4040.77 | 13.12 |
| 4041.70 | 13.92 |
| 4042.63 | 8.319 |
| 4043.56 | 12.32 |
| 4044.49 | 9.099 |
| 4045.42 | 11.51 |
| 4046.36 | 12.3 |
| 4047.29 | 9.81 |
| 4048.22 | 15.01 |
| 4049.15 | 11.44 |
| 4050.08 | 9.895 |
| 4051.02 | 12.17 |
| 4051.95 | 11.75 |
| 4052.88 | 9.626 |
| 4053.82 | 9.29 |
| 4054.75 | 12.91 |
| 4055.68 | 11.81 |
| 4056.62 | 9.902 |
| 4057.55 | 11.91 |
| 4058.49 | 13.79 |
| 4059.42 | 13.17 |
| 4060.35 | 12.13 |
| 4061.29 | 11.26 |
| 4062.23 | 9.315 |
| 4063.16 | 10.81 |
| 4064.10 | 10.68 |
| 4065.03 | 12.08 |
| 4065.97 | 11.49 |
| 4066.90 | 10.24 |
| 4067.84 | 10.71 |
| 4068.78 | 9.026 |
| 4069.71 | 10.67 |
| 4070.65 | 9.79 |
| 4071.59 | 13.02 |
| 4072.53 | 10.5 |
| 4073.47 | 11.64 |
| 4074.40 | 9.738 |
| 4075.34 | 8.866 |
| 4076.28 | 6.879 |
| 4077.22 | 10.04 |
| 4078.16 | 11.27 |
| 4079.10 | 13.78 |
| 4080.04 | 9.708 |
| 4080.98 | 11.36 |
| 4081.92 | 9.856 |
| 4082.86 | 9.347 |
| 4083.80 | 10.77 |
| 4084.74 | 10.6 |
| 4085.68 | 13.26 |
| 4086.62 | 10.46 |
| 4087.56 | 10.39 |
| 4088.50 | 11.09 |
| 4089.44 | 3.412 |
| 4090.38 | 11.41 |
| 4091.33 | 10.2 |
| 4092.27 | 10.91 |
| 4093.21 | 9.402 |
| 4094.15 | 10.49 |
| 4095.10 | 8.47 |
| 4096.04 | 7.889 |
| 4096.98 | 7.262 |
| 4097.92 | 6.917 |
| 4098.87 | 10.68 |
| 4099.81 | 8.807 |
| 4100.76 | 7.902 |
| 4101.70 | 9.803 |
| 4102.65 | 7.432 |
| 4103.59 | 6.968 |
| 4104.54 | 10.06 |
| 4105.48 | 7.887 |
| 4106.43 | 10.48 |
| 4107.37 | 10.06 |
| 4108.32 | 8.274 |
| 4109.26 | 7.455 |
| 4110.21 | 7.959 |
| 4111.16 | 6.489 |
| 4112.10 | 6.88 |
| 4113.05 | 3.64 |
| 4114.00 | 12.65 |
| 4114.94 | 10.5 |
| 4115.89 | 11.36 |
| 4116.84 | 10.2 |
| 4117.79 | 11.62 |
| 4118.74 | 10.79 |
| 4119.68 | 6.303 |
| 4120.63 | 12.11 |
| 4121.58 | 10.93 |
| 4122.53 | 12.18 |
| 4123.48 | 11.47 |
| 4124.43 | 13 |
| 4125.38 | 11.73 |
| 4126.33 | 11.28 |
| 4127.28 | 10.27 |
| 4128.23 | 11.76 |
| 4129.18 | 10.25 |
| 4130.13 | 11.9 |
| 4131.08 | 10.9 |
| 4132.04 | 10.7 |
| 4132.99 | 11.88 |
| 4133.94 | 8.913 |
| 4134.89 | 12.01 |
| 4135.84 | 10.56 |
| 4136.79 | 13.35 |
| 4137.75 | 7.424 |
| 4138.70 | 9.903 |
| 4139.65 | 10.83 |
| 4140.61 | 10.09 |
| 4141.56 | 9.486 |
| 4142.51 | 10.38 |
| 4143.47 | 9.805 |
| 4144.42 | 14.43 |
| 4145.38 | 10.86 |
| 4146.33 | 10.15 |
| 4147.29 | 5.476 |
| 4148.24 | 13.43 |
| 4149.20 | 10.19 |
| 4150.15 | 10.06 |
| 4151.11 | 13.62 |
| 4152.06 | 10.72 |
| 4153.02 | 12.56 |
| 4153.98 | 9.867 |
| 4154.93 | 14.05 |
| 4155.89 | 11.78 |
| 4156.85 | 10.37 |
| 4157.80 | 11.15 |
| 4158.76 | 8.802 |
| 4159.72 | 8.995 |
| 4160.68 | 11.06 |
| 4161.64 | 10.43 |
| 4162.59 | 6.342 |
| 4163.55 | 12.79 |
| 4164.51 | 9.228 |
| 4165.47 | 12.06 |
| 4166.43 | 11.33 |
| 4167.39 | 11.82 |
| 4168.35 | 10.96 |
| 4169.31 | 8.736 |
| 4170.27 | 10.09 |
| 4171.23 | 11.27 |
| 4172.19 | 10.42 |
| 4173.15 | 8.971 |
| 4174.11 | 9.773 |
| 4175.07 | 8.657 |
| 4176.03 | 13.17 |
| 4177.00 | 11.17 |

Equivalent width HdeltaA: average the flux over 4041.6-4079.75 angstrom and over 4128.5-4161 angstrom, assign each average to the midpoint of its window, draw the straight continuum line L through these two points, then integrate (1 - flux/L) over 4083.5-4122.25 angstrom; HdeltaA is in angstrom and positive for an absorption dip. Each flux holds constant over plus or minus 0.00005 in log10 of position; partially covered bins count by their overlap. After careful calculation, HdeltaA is 5.8 angstrom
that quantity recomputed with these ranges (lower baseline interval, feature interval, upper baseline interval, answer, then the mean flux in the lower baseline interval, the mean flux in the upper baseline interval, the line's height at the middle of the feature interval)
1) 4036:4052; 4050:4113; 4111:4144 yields 7.13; 11.8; 10.4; 11.2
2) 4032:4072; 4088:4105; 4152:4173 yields 3.49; 11.4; 10.6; 11.1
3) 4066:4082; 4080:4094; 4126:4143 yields 0.45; 10.5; 10.7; 10.5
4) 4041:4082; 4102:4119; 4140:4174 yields 2.99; 11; 10.6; 10.8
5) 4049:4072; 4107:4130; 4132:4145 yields 1.73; 11.1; 10.7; 10.8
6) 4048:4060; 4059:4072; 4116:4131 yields 0.64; 11.7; 11.1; 11.6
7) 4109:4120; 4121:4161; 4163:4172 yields -4.36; 8.88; 10.9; 9.87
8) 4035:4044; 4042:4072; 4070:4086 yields 0.53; 12.1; 10.6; 11.4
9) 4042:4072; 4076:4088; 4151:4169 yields 0.48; 11.2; 10.9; 11.1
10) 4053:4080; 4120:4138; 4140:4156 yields -0.38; 10.9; 11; 11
